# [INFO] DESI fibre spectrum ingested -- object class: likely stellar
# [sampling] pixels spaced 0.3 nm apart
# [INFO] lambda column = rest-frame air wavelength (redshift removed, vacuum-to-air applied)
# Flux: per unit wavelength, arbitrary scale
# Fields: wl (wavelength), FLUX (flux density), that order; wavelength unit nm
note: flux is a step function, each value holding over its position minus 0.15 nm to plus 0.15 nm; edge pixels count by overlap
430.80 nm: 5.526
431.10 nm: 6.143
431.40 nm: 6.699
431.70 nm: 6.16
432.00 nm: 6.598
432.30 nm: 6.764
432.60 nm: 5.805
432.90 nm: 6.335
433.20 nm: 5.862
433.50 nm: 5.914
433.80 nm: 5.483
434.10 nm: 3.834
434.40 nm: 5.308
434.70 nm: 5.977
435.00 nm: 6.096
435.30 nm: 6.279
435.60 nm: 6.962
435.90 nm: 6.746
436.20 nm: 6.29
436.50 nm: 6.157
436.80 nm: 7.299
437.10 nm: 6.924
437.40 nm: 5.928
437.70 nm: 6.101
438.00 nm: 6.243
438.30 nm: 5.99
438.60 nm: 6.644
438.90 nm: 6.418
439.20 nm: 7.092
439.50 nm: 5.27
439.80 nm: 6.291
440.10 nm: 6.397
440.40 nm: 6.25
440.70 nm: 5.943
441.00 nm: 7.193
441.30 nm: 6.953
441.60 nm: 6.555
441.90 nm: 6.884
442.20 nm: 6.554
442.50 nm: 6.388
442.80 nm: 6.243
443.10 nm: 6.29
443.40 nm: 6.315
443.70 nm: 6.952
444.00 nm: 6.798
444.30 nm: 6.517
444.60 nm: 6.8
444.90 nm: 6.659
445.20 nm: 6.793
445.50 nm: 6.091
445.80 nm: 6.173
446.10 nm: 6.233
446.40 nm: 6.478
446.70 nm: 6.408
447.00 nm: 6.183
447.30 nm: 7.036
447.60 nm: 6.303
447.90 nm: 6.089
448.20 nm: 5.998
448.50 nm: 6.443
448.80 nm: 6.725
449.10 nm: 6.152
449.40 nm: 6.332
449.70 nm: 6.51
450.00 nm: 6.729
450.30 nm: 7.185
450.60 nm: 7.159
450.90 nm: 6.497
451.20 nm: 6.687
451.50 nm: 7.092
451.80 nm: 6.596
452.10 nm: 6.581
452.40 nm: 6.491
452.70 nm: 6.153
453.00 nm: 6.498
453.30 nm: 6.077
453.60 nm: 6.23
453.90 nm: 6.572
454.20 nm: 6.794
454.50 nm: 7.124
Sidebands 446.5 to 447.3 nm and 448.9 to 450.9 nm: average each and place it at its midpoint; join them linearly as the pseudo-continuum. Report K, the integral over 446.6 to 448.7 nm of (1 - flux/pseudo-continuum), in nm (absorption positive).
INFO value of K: 0.05 nm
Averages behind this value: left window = 6.45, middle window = 6.36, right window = 6.67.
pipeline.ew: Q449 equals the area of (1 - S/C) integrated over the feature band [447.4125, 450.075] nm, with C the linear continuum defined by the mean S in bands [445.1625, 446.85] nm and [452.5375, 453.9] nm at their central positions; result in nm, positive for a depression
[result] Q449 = -0.022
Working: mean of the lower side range 6.33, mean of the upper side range 6.28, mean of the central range 6.36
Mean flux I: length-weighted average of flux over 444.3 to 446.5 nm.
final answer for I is 6.46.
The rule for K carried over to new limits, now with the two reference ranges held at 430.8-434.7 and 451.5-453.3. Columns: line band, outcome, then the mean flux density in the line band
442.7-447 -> -0.15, 6.47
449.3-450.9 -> -0.09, 6.77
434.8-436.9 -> -0.18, 6.52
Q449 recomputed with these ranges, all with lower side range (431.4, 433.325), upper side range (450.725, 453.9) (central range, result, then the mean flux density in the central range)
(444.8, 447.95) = 0.01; 6.41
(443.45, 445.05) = -0.08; 6.72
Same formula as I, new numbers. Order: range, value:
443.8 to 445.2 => 6.71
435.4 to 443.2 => 6.46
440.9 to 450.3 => 6.52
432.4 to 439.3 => 6.16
